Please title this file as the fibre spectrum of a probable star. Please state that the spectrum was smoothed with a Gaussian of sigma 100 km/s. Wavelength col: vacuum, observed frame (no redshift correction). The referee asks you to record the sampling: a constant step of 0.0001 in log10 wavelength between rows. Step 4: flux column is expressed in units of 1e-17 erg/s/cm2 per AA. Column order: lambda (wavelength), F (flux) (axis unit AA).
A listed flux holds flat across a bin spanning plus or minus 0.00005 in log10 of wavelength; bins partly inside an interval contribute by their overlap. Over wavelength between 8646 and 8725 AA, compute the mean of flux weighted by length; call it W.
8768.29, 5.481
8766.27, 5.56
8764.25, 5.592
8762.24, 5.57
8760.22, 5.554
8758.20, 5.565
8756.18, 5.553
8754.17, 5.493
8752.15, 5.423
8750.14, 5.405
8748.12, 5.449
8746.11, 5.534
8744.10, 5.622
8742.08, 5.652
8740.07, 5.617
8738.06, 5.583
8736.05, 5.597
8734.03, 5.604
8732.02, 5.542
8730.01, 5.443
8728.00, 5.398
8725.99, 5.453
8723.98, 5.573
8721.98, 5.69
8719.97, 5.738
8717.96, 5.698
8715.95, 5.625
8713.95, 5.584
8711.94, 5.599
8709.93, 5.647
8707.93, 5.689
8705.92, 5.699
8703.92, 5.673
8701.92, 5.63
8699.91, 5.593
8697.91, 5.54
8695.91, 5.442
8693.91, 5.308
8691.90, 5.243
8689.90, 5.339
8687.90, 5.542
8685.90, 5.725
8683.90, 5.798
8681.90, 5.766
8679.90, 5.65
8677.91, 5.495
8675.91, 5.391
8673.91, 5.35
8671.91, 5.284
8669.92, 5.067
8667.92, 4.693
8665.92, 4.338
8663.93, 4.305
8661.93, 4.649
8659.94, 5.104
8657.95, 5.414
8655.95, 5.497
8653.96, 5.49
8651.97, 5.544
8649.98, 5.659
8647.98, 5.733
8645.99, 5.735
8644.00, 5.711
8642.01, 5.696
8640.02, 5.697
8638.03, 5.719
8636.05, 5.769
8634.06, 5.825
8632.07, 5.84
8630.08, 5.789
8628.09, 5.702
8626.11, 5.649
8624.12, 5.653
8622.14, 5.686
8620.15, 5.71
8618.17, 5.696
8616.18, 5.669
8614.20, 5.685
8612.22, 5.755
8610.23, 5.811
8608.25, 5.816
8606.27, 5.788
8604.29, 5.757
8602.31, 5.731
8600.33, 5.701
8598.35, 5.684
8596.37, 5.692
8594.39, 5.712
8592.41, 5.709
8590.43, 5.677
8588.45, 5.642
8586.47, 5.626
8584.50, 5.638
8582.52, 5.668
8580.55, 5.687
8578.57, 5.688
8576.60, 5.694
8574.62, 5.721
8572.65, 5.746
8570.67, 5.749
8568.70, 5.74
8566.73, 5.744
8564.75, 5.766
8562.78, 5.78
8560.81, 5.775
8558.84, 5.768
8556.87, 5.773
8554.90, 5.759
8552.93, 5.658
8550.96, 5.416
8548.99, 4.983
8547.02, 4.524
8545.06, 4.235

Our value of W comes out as 5.44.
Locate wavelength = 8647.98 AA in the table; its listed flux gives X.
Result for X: 5.733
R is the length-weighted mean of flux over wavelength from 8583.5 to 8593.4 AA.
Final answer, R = 5.66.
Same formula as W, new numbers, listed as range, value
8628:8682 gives 5.41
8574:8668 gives 5.59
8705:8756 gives 5.57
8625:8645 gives 5.74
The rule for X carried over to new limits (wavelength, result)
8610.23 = 5.811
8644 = 5.711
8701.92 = 5.63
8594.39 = 5.712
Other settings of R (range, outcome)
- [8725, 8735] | 5.49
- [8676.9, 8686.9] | 5.69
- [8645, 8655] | 5.63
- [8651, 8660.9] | 5.41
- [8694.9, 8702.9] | 5.55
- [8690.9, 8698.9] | 5.38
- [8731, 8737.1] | 5.58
